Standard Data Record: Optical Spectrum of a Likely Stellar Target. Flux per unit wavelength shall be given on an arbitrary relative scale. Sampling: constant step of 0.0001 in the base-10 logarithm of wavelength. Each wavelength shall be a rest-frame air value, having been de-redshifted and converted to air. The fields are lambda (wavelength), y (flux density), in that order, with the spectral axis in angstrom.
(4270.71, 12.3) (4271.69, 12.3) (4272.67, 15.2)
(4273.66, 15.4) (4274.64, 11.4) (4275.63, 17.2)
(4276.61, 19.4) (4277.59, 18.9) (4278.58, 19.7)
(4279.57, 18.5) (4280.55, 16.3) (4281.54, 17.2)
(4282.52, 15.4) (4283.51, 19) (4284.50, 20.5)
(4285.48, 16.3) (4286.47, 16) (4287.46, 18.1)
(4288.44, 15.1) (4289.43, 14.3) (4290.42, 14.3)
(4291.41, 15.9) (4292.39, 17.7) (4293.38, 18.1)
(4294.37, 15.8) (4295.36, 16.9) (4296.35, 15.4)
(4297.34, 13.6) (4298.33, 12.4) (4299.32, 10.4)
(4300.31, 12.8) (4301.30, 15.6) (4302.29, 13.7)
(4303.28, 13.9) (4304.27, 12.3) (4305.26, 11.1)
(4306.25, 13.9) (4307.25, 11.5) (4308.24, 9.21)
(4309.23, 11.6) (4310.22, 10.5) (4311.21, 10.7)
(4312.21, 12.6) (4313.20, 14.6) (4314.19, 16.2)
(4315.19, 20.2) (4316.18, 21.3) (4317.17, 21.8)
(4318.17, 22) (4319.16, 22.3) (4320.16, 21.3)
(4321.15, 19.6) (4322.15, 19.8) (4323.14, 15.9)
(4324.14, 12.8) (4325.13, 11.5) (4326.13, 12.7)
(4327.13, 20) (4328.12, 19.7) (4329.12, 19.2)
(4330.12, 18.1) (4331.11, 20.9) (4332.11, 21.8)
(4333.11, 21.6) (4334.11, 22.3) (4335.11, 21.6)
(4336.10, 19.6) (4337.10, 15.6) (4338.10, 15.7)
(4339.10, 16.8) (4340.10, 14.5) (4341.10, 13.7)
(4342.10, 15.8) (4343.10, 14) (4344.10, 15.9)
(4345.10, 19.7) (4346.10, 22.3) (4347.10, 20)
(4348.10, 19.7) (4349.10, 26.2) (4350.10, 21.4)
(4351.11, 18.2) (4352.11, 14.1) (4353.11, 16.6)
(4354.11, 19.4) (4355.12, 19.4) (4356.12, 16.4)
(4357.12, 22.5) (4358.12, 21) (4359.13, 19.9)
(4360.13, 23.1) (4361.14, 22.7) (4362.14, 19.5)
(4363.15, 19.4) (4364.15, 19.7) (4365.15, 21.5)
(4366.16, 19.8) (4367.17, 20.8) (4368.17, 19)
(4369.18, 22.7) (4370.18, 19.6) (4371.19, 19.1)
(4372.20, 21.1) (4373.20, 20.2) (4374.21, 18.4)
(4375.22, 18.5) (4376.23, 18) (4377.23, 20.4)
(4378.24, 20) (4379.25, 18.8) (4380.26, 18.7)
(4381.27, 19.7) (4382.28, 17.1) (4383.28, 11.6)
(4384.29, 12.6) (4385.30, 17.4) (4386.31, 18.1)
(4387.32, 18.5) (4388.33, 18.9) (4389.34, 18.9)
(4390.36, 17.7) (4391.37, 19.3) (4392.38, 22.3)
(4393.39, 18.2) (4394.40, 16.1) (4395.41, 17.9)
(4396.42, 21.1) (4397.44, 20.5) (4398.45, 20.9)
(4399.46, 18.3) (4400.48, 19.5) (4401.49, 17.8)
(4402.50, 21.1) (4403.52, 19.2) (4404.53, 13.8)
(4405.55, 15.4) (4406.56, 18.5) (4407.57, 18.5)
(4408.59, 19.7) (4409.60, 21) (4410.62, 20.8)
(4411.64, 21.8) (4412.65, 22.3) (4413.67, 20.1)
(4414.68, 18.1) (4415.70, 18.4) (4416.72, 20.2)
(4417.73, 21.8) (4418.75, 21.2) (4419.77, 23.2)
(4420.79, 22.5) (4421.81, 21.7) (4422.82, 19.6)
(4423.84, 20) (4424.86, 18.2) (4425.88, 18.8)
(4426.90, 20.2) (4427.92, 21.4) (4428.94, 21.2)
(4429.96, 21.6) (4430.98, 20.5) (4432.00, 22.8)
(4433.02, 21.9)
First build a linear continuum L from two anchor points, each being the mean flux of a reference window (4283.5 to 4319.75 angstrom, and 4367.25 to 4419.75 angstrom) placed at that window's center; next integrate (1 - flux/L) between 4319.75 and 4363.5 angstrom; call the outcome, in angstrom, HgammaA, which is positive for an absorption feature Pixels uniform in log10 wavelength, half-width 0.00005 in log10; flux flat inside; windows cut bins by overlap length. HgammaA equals -4.5 angstrom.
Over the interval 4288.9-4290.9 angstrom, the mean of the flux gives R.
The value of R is 14.3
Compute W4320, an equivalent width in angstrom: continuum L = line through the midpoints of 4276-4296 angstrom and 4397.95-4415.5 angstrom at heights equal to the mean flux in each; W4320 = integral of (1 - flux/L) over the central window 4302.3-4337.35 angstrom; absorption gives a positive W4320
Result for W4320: 1.9 angstrom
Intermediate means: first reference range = 17.2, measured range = 16.8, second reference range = 19.2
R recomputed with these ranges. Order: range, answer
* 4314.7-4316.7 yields 20.8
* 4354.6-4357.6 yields 19.4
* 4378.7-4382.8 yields 18.6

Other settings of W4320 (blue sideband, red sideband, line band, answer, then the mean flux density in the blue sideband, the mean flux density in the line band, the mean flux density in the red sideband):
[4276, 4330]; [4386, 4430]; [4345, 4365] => -2.6 angstrom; 16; 20.1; 19.6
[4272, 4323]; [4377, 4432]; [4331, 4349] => -1.3 angstrom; 15.9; 18.5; 19.3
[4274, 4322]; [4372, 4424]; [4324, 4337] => -1.3 angstrom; 15.9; 18.7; 19.1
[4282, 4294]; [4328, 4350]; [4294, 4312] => 4.7 angstrom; 16.7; 12.8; 18.9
